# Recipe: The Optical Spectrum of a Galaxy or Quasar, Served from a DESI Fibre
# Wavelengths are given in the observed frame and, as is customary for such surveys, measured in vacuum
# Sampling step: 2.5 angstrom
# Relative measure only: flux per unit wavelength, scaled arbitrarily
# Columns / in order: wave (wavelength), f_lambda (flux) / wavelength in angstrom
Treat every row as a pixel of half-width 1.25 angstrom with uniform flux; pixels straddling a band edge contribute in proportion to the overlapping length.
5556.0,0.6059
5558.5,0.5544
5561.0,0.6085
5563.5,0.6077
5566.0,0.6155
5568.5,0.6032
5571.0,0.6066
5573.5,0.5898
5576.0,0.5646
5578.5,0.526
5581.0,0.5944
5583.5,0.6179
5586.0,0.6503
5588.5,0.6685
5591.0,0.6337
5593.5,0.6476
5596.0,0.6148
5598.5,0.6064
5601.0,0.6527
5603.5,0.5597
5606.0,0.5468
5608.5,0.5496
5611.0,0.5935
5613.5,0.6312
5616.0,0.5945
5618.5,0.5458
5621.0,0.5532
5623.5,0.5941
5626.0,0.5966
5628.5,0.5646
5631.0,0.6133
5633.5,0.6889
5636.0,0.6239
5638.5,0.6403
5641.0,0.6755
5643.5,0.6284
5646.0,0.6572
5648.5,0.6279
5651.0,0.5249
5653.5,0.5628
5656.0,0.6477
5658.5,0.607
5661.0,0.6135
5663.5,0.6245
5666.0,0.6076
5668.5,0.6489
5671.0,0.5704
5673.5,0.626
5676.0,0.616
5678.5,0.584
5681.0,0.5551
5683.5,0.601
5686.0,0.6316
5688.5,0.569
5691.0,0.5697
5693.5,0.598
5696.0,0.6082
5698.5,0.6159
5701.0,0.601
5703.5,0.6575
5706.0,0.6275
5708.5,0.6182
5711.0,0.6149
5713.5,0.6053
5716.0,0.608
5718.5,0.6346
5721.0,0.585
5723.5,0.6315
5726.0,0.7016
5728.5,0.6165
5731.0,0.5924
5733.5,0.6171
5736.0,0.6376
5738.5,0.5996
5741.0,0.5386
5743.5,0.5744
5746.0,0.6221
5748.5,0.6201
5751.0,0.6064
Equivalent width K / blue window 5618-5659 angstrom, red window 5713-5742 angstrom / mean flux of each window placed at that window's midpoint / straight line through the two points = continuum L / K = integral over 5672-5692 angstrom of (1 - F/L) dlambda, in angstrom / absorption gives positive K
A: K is 0.60 angstrom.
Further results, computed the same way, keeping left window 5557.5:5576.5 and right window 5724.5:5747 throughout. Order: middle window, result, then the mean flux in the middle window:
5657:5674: -0.26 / 0.614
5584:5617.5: -0.70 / 0.611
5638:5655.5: -0.41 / 0.617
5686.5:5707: 0.04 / 0.607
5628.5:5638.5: -0.51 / 0.632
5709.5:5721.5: -0.04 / 0.611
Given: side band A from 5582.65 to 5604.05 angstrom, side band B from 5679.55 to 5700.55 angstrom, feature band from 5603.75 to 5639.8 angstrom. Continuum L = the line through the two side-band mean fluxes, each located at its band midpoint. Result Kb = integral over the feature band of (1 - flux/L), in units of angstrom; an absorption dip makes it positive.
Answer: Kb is 1.45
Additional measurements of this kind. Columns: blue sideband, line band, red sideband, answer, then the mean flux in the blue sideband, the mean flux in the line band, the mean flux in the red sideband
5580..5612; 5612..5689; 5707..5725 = 0.7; 0.611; 0.608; 0.615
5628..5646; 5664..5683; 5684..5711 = 0.6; 0.638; 0.602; 0.61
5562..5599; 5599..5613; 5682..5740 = 0.6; 0.61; 0.585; 0.614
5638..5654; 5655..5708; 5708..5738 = 1.0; 0.618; 0.609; 0.621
